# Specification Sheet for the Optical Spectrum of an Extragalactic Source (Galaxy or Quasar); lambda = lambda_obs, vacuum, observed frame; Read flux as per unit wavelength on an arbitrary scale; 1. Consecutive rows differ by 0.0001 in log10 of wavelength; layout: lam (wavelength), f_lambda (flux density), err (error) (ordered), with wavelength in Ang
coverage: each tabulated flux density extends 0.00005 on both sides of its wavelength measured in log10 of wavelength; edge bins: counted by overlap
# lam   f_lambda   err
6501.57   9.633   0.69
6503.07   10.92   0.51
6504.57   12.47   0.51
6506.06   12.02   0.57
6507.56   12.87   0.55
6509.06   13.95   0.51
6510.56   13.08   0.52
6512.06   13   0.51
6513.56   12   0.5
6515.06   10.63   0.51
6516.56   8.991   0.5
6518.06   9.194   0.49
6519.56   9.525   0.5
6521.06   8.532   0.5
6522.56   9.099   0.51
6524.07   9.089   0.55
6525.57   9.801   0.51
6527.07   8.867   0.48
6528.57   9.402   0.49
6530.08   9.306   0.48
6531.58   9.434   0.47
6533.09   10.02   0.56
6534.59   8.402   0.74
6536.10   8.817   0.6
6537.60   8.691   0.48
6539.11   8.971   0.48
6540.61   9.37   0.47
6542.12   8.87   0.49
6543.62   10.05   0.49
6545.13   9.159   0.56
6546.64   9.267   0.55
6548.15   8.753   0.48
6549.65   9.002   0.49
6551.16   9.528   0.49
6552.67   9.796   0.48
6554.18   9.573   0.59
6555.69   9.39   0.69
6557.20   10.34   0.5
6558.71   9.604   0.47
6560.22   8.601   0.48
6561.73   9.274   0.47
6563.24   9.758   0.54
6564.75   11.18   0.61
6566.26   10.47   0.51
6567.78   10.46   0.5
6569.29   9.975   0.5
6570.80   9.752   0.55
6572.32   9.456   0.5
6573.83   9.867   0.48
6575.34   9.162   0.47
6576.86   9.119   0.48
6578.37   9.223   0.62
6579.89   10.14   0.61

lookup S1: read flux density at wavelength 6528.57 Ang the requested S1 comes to 9.402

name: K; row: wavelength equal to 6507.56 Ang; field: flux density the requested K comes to 12.87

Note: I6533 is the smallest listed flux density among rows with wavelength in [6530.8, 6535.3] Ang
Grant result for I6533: 8.402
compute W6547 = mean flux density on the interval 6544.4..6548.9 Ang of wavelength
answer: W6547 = 9.06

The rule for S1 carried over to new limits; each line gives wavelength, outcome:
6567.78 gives 10.46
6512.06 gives 13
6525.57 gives 9.801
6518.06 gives 9.194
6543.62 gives 10.05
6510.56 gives 13.08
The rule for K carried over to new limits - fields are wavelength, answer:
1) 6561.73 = 9.274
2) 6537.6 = 8.691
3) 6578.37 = 9.223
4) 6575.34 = 9.162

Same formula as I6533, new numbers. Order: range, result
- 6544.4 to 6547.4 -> 9.159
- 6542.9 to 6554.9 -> 8.753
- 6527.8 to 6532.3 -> 9.306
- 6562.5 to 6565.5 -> 9.758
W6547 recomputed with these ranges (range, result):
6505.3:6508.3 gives 12.5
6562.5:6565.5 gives 10.5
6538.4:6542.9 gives 9.1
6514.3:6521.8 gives 9.38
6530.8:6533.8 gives 9.71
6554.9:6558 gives 9.85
